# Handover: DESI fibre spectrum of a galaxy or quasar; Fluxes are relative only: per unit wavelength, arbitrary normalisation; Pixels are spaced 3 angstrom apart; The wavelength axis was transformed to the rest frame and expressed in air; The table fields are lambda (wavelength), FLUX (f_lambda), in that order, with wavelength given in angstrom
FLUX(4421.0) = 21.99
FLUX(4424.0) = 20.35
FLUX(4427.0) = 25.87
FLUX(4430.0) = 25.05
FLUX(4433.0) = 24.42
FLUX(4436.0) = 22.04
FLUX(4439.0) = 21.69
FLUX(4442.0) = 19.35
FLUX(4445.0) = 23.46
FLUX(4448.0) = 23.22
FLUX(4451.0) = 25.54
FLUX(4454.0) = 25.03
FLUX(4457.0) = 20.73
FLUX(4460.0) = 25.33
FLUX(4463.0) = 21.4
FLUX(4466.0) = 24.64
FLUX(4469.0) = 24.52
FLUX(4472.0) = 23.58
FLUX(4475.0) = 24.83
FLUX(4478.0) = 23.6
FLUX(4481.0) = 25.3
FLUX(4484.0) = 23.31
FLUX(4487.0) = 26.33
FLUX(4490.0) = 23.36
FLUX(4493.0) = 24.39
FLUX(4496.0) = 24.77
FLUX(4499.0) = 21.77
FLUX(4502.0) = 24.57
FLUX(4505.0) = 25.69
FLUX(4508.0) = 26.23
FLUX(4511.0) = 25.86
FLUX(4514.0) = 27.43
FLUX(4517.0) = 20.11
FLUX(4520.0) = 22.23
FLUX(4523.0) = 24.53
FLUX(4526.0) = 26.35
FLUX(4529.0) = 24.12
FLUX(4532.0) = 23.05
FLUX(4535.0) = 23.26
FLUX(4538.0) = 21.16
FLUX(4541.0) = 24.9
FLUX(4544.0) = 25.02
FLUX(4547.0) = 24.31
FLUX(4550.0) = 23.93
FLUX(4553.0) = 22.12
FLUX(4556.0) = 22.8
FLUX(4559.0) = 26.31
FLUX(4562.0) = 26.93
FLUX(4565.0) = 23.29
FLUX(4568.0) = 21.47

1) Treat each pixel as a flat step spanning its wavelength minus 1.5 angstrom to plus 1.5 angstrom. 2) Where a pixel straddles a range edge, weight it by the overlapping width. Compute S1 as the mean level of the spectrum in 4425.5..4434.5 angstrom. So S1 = 25.1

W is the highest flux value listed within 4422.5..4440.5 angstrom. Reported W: 25.87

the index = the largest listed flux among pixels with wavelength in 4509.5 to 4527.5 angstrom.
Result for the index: 27.43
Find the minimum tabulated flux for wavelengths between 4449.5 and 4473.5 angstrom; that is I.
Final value 20.73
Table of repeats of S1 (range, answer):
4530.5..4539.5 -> 22.5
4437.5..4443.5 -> 20.5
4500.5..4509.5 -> 25.5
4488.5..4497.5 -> 24.2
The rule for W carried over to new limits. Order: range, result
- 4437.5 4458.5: 25.54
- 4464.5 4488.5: 26.33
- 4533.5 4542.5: 24.9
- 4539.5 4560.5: 26.31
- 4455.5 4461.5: 25.33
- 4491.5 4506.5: 25.69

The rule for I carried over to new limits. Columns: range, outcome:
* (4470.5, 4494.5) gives 23.31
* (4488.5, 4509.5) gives 21.77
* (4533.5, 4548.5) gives 21.16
